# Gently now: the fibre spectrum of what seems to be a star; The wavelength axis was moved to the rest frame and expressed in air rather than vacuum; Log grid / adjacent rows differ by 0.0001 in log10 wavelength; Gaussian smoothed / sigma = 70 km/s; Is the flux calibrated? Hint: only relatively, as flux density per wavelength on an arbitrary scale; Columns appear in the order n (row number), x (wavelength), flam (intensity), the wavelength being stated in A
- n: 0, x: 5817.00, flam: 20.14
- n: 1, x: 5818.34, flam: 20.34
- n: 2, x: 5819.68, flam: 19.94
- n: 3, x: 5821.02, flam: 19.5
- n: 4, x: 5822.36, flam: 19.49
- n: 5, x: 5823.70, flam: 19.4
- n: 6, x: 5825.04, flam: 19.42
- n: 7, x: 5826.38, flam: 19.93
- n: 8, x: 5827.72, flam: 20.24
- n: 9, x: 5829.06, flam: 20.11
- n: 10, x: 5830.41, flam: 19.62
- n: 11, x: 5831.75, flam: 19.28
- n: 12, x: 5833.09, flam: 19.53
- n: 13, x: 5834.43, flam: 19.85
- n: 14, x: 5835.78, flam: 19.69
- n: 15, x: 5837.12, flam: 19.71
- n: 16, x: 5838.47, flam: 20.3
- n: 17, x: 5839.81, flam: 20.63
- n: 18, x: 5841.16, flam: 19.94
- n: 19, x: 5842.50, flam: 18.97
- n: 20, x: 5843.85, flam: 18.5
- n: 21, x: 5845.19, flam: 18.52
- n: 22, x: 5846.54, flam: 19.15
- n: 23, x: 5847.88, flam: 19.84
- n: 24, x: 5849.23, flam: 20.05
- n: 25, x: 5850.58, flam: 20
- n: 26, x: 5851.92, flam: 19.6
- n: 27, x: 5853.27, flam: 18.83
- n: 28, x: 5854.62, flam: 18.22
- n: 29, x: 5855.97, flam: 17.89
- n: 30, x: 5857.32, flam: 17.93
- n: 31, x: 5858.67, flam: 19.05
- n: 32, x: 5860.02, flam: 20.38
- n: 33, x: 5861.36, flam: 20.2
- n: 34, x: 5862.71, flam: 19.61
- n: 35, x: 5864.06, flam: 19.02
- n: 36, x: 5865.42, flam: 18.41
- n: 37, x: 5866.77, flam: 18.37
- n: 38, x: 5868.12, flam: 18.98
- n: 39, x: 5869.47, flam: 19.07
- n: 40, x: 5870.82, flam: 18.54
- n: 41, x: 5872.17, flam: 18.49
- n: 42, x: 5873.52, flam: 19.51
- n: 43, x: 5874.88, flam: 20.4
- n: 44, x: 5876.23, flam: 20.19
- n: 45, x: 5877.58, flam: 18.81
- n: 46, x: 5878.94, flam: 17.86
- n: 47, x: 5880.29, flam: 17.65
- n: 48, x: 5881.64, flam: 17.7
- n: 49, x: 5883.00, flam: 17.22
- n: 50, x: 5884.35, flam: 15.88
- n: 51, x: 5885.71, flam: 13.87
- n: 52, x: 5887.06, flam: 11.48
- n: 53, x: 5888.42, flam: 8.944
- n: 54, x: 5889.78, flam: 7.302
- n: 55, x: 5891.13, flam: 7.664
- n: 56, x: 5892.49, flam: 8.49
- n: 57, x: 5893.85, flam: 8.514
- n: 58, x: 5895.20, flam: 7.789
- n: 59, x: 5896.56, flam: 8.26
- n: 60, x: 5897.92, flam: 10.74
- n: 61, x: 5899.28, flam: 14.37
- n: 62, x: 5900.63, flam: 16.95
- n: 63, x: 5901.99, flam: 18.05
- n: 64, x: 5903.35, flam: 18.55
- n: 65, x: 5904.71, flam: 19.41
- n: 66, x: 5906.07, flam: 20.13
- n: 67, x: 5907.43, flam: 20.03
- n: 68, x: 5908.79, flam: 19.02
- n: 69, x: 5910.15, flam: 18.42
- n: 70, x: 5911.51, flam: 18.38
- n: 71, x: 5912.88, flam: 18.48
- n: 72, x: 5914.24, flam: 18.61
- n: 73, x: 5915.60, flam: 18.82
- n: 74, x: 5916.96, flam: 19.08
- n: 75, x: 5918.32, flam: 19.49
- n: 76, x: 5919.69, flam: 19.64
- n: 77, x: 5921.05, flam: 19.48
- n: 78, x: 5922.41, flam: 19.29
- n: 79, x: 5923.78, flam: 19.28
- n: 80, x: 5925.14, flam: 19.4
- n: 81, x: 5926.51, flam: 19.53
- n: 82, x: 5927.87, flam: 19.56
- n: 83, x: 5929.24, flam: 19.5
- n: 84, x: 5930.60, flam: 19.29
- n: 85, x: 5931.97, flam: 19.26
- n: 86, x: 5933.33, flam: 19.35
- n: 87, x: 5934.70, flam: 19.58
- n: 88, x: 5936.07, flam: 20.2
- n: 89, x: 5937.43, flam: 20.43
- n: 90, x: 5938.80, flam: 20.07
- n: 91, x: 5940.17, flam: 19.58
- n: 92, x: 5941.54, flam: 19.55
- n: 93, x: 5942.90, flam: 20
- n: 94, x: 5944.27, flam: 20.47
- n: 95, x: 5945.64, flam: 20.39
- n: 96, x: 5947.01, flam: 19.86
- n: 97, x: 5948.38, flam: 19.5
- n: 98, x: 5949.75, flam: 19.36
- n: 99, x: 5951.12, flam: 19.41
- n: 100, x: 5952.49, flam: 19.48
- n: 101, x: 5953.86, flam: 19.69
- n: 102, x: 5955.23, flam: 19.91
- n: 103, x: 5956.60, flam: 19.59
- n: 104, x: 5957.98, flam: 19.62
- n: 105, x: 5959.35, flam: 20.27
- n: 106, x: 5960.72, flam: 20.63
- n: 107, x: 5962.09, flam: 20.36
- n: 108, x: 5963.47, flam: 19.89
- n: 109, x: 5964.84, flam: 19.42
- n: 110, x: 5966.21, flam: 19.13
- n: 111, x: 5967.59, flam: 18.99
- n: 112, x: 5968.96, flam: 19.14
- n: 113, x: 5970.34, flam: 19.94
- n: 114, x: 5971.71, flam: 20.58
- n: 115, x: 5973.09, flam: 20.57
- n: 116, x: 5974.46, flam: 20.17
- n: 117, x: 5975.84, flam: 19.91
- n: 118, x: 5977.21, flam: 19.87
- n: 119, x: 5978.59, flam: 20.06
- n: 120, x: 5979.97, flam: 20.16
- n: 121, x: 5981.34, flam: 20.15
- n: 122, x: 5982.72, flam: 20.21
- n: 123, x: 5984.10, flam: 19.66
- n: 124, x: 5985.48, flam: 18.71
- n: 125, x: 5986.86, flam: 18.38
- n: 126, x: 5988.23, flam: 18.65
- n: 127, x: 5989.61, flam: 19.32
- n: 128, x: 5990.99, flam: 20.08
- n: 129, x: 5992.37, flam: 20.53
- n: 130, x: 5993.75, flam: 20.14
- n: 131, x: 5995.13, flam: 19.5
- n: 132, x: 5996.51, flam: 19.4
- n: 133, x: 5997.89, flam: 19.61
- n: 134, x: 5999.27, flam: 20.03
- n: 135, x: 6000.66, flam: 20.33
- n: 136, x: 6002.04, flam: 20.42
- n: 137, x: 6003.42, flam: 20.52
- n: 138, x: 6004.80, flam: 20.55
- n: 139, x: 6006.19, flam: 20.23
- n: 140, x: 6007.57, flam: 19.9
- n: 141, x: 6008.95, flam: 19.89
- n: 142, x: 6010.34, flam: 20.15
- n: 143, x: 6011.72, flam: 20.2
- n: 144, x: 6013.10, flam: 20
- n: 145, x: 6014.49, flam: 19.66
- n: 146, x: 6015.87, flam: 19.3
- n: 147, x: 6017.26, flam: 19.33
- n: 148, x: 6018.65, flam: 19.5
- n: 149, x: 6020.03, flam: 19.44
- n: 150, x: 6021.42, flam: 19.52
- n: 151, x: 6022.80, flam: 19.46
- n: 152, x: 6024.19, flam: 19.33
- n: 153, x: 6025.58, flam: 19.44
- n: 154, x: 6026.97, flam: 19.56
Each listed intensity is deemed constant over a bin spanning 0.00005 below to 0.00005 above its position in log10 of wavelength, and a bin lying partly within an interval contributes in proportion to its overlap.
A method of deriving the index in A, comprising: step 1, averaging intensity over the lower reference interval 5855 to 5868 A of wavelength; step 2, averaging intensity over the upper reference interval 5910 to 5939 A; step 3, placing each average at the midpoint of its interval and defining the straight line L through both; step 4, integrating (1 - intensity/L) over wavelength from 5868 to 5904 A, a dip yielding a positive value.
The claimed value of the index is 8.1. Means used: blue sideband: 19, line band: 14.8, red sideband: 19.3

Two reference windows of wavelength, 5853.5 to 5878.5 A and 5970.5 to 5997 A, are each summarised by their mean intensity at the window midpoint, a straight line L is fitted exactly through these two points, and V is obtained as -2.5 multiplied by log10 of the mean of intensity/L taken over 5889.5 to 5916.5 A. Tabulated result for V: 0.269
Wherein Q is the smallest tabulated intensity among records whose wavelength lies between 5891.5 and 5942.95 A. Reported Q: 7.789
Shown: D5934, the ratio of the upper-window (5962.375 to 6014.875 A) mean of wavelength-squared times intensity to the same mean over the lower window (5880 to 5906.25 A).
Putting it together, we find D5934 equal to 1.5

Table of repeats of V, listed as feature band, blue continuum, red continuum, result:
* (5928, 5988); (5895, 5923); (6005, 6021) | -0.069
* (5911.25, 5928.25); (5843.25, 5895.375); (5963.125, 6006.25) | -0.056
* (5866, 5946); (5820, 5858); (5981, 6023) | 0.132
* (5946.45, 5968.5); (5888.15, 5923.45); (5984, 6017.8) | -0.104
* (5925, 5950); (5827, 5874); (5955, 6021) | -0.006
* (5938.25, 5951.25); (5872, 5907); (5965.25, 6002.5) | -0.125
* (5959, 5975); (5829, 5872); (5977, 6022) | -0.013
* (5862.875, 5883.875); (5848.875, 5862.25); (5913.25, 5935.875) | 0.032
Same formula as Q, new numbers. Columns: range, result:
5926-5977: 18.99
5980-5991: 18.38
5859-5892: 7.302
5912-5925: 18.48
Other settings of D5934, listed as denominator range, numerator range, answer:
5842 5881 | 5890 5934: 0.90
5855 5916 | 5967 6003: 1.24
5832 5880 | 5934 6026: 1.07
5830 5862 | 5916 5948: 1.04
